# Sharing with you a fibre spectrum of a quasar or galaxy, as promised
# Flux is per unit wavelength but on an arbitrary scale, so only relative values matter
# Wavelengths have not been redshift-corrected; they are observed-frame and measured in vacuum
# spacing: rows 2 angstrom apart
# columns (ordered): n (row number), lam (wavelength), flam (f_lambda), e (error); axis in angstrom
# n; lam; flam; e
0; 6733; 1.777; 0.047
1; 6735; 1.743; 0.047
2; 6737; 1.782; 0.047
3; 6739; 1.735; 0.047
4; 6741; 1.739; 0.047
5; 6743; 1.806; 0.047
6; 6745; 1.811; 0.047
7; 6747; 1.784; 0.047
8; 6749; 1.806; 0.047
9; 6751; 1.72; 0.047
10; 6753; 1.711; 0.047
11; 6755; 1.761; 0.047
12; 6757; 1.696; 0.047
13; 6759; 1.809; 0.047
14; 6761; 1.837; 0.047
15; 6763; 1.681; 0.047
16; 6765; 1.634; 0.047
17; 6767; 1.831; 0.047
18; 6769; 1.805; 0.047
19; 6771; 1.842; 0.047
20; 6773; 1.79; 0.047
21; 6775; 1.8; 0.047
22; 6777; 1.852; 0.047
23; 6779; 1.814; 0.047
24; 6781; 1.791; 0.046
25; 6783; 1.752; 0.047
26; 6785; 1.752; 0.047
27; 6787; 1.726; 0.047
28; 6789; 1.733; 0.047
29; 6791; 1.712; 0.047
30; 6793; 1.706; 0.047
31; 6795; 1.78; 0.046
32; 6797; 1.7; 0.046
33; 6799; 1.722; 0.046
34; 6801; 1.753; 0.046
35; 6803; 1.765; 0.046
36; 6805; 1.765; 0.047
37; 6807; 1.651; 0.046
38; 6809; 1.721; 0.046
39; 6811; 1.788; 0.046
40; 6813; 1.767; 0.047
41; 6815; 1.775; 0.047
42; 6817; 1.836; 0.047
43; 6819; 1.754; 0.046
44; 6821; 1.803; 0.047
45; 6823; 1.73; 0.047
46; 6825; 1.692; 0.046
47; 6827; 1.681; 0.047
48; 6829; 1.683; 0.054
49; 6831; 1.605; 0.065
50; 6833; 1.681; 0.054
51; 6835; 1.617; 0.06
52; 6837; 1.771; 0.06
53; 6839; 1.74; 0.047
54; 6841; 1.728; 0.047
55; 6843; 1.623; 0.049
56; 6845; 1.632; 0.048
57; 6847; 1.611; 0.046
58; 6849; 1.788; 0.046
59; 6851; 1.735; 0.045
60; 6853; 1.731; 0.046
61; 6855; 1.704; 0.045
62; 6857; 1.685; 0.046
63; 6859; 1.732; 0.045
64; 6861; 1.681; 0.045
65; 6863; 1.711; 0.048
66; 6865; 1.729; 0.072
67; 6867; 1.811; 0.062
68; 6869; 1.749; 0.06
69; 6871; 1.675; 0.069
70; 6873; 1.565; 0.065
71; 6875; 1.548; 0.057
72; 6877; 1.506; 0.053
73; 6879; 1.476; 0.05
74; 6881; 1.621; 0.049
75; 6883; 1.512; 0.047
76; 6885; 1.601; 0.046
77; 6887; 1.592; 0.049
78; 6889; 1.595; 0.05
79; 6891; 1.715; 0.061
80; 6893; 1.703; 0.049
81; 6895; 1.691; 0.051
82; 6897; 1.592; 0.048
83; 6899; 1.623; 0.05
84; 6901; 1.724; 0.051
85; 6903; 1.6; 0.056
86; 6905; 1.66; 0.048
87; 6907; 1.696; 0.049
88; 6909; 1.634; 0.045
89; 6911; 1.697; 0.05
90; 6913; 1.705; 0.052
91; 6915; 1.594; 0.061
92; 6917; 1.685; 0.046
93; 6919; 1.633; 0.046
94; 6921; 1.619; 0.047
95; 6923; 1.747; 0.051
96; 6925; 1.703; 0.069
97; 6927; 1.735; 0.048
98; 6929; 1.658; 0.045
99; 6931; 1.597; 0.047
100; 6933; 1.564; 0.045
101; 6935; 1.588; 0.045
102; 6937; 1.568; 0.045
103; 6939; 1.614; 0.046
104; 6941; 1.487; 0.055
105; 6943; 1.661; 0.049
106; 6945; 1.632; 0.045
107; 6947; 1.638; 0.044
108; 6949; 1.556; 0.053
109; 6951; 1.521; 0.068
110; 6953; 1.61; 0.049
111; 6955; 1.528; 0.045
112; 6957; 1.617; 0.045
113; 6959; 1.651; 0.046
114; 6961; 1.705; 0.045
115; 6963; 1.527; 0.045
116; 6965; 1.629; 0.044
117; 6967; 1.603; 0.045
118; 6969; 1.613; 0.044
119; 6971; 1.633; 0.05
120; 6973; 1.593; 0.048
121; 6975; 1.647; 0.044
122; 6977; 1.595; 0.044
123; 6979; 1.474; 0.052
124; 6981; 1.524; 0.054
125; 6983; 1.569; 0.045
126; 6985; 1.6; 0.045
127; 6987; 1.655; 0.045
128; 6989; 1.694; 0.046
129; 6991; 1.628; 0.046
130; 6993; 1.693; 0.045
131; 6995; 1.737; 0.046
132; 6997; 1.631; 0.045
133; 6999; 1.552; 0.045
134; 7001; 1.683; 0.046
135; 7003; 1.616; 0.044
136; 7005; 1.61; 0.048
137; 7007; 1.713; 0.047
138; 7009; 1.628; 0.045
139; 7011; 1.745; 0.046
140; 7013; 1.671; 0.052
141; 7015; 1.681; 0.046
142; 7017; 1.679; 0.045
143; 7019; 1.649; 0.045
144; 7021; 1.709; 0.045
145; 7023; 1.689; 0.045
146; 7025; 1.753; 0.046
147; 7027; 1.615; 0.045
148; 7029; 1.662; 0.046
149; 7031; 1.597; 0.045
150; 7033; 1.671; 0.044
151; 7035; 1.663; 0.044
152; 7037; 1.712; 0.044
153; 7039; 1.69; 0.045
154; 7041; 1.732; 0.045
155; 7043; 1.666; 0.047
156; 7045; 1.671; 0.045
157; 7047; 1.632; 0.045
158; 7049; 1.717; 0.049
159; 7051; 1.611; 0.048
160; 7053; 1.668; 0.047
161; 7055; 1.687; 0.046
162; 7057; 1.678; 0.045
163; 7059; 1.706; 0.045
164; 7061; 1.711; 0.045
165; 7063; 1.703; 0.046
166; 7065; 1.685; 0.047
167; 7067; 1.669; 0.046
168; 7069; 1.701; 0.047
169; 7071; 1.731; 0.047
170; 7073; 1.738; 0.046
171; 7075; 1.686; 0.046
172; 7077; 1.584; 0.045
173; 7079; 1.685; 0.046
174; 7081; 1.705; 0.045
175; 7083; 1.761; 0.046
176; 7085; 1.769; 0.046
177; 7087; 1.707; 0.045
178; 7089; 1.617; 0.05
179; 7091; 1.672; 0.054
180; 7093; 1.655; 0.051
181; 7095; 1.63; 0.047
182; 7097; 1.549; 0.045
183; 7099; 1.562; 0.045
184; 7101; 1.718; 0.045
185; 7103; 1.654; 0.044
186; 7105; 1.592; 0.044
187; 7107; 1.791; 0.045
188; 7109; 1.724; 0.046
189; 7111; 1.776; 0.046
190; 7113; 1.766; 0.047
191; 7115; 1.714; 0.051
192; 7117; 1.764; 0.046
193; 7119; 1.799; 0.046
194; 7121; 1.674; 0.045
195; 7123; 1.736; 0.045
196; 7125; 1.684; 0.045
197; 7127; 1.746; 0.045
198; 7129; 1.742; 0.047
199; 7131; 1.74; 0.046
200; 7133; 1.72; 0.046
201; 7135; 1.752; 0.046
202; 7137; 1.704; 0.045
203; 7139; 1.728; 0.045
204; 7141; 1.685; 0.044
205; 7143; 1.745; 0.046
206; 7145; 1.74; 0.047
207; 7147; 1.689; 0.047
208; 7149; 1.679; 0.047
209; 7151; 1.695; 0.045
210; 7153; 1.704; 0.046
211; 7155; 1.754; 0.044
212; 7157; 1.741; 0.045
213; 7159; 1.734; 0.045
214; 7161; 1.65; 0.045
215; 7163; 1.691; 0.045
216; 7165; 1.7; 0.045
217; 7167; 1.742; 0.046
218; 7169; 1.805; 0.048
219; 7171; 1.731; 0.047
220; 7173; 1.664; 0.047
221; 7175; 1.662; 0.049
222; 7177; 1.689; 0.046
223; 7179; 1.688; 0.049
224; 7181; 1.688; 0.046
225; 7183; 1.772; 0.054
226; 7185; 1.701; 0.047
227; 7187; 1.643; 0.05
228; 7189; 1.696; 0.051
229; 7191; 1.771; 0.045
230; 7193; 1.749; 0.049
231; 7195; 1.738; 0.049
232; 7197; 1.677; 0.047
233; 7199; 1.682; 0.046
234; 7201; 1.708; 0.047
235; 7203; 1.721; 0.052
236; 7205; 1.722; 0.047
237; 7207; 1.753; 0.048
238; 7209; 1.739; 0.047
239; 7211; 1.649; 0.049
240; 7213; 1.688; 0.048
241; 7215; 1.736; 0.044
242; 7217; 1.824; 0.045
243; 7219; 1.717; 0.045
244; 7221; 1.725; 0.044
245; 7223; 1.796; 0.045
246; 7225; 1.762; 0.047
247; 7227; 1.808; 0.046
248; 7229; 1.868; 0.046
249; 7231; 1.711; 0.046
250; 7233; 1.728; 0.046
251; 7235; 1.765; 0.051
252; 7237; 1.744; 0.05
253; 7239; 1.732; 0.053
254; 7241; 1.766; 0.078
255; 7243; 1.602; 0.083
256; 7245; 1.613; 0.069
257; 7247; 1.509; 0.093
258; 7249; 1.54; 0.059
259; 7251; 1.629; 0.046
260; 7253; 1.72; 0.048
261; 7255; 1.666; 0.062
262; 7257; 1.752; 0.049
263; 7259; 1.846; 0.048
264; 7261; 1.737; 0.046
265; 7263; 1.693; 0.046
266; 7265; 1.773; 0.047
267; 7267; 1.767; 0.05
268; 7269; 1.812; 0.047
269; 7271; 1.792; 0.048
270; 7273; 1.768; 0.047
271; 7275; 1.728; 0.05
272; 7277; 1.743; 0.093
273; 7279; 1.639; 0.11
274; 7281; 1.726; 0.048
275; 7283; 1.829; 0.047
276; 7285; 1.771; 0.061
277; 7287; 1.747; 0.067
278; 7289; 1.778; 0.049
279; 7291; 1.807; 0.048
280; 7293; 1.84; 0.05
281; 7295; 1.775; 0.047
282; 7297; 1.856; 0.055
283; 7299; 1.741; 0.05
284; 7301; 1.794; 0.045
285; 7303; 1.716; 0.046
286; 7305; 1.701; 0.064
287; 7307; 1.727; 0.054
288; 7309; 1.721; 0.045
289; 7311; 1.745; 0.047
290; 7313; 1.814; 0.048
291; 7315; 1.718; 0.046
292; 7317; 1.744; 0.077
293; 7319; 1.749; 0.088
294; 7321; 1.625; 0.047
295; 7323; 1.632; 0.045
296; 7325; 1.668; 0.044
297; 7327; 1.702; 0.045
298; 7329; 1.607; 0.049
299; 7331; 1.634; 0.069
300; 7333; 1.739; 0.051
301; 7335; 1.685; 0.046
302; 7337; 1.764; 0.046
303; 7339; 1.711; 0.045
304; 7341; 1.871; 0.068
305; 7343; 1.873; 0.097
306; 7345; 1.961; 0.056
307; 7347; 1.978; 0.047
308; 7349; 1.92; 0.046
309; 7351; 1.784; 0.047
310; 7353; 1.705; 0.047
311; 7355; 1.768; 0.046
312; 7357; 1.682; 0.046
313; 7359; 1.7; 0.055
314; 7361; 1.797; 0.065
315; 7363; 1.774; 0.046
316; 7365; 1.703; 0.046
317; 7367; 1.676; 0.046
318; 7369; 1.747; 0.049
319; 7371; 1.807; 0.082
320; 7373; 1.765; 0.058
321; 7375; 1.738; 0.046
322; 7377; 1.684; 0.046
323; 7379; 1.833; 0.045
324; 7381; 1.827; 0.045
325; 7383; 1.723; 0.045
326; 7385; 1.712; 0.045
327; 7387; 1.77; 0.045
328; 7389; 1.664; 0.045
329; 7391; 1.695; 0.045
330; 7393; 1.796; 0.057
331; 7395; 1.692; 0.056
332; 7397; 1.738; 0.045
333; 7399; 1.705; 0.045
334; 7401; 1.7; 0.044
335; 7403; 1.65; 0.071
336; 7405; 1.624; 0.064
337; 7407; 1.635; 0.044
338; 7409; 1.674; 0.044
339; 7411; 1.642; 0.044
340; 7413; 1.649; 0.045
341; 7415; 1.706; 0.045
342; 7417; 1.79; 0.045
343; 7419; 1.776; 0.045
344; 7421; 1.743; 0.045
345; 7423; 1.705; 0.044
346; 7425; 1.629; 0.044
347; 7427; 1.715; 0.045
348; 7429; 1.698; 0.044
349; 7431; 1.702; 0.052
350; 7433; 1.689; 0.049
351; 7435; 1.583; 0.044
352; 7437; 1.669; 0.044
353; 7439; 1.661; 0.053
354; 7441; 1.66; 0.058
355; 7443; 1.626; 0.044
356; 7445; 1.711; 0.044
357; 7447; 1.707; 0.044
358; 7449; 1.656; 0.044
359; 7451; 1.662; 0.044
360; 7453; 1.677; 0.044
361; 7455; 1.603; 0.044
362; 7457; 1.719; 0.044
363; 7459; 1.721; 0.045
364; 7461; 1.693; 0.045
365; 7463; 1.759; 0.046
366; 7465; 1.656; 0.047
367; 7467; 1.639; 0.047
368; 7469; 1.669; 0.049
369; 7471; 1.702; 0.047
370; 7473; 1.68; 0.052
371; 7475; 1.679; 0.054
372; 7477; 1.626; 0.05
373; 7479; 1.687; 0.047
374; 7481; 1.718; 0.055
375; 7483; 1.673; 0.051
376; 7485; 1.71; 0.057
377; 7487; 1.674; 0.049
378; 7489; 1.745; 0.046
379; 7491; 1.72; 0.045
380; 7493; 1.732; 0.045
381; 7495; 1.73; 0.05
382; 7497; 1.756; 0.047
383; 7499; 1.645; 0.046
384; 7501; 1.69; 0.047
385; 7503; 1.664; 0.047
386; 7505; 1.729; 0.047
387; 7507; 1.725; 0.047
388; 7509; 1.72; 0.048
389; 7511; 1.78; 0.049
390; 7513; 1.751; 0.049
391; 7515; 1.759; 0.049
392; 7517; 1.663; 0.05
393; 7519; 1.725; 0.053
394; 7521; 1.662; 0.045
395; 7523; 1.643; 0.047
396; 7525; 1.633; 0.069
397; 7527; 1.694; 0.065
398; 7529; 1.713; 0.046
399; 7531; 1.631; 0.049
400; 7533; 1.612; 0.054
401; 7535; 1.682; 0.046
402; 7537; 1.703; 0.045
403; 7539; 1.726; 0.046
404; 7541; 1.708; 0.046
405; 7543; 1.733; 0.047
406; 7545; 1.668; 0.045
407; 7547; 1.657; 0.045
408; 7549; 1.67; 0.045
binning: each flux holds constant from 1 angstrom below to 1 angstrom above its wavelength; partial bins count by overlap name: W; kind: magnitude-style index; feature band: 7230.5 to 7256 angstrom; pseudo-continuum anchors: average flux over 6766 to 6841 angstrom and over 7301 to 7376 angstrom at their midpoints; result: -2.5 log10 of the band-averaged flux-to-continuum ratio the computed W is 0.049 mag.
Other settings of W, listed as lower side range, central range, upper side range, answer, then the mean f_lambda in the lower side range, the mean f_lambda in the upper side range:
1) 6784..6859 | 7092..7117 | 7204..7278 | 0.03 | 1.72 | 1.73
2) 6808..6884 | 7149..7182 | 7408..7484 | -0.01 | 1.69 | 1.68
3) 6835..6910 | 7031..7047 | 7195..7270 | 0.01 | 1.66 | 1.72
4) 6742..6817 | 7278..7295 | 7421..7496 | -0.04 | 1.76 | 1.68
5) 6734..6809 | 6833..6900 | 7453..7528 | 0.06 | 1.76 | 1.7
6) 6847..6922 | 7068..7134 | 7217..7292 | 0.00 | 1.66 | 1.73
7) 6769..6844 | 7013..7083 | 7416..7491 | 0.03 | 1.74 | 1.69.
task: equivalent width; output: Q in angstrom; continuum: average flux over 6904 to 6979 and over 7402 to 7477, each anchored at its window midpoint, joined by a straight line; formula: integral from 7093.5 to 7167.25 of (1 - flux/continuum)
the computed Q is -2.8 angstrom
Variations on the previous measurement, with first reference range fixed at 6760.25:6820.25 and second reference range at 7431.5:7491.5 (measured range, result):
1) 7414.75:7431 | -0.35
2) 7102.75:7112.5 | 0.04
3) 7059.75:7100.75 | 1.16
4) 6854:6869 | 0.25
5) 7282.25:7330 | -1.22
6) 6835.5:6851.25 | 0.50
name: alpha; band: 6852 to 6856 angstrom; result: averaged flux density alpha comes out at 1.72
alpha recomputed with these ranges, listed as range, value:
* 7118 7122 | 1.74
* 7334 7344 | 1.78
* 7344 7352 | 1.91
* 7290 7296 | 1.81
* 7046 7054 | 1.66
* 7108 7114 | 1.76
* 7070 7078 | 1.68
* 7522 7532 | 1.66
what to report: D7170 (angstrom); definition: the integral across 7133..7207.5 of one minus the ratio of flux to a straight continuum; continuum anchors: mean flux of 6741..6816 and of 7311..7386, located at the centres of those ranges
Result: 1.8 angstrom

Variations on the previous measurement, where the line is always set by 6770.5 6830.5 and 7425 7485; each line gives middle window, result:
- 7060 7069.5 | 0.2 angstrom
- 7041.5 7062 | 0.6 angstrom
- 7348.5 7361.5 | -0.5 angstrom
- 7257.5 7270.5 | -0.6 angstrom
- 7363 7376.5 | -0.4 angstrom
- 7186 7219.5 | -0.2 angstrom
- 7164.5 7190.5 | 0.0 angstrom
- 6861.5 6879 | 0.9 angstrom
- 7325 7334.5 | 0.1 angstrom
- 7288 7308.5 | -0.9 angstrom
